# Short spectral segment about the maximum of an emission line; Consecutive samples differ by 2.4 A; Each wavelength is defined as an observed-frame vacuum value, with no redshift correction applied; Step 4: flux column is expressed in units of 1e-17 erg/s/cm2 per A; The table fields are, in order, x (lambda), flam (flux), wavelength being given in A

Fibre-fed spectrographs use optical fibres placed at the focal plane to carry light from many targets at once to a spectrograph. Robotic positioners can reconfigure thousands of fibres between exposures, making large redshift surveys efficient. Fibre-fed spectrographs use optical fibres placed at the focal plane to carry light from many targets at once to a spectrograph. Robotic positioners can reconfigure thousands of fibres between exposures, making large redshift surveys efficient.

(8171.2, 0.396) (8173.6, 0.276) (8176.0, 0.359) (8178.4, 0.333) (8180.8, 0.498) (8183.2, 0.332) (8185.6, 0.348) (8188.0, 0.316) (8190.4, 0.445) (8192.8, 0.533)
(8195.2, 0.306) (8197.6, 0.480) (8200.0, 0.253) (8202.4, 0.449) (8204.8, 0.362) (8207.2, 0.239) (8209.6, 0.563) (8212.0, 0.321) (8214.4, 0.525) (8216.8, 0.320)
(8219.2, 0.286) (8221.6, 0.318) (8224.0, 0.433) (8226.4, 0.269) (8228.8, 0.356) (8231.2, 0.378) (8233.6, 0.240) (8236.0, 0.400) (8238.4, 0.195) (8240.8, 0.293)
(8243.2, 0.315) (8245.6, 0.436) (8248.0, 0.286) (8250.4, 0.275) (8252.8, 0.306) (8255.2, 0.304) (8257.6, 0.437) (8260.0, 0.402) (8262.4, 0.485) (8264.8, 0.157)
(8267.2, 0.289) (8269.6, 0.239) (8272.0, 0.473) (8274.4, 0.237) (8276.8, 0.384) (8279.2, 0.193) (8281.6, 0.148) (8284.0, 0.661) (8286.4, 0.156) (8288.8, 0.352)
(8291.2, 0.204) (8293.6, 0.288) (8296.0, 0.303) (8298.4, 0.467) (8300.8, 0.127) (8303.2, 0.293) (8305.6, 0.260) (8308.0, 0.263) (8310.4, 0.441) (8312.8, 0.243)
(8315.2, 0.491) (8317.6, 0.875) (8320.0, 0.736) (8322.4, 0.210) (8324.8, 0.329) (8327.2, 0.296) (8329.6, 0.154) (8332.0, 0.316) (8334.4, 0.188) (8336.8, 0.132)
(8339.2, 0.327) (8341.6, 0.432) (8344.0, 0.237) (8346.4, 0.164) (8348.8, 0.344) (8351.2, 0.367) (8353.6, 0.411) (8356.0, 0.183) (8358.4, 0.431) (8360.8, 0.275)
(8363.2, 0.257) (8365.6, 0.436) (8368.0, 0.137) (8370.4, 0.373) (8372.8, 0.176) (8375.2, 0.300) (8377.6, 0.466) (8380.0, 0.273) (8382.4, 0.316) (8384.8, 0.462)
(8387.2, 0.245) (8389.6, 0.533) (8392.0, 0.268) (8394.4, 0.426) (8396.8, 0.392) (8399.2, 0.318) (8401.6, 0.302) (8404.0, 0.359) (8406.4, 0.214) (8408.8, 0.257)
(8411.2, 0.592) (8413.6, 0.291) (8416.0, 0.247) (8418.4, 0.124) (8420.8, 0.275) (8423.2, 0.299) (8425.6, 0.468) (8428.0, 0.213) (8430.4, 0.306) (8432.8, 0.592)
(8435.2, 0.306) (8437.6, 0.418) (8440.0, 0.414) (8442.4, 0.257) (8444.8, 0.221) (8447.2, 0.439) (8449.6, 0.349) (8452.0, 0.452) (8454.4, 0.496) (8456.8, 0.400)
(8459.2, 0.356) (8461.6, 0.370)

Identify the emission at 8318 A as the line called H-gamma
